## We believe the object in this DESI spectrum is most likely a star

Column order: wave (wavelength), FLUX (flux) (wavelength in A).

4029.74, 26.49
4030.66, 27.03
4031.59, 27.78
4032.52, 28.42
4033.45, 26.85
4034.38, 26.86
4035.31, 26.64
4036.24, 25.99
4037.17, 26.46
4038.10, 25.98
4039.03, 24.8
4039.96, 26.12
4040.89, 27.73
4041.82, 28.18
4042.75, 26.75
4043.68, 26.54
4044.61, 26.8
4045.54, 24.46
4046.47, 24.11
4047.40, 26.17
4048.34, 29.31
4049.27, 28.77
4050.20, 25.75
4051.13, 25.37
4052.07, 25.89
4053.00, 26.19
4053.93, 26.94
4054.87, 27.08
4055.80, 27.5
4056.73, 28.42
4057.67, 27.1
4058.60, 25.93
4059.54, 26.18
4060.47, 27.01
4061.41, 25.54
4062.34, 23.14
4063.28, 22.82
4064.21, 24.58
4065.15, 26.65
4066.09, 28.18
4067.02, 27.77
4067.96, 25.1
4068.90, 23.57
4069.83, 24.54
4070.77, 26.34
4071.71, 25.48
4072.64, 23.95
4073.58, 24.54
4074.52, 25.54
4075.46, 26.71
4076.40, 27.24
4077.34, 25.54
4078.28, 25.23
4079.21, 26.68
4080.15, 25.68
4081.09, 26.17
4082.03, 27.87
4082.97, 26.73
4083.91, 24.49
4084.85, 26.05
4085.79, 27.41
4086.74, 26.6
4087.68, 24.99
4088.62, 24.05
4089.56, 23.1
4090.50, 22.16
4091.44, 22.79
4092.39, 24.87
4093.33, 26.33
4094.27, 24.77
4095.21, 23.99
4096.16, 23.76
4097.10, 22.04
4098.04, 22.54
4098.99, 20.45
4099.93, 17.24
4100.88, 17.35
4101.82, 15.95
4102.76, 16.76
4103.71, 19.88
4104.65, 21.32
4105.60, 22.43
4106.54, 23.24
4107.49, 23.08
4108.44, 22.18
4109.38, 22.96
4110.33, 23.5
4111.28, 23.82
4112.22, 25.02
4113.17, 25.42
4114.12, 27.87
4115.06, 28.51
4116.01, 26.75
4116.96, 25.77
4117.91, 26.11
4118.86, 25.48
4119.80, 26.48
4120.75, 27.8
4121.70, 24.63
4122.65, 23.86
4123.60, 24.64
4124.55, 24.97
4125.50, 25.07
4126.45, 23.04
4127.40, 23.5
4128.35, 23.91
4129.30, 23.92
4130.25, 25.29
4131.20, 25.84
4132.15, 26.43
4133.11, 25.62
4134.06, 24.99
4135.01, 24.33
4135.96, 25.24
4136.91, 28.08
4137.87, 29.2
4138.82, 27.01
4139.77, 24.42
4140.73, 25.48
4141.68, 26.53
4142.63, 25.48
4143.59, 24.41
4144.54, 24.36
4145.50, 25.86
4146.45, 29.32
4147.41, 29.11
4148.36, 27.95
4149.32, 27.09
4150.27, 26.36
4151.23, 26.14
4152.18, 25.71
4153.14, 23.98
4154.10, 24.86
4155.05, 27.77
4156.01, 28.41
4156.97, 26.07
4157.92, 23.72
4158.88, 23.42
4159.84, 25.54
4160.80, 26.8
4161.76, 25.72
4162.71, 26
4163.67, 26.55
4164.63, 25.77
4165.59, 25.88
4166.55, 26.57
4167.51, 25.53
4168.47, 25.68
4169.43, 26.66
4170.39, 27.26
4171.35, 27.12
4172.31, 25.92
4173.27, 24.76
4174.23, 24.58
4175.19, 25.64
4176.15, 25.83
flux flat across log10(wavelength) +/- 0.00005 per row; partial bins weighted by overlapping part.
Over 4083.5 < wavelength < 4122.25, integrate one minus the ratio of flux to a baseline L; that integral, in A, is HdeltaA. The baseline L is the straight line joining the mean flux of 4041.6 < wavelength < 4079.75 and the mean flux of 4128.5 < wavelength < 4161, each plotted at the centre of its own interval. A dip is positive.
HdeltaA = 3.5 A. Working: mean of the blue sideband 26.1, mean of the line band 23.7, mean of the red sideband 26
